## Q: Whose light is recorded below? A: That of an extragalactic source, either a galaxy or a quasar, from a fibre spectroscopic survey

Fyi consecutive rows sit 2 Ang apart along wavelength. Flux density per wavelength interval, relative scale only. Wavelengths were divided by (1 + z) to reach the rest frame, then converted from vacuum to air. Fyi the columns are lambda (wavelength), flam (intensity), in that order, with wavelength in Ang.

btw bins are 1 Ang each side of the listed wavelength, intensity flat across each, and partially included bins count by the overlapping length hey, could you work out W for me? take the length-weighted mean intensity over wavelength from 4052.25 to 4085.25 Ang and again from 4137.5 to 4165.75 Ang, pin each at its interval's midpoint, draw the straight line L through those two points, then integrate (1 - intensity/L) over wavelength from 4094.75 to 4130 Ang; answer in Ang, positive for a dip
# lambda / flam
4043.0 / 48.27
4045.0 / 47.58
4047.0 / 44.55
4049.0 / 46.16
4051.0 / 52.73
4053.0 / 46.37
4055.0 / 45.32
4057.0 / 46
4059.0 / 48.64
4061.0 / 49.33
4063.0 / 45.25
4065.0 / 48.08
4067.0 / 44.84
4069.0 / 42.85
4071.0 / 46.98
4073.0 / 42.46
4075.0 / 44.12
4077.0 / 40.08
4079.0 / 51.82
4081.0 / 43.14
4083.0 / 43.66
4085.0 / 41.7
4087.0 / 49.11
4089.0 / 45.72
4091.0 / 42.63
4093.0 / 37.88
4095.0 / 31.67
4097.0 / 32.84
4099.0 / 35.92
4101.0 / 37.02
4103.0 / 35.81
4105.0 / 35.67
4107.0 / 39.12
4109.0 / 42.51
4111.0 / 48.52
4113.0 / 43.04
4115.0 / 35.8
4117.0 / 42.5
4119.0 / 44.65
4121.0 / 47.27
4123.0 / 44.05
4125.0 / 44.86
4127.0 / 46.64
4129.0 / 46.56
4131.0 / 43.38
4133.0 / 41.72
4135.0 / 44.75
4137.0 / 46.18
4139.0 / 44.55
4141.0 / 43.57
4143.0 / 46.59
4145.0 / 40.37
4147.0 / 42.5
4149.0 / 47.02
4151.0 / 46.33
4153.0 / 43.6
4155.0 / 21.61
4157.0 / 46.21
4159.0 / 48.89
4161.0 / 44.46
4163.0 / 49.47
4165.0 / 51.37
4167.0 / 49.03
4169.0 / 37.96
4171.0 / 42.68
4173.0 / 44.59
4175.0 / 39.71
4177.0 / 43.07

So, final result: 2.9 Ang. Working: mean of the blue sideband 45.4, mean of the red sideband 44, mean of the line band 41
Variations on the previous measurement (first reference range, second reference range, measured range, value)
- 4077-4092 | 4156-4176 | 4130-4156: 1.6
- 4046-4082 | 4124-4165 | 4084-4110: 3.6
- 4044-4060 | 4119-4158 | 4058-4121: 4.4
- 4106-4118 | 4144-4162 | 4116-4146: -1.7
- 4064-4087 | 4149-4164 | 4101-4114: 1.1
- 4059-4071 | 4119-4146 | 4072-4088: 0.5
